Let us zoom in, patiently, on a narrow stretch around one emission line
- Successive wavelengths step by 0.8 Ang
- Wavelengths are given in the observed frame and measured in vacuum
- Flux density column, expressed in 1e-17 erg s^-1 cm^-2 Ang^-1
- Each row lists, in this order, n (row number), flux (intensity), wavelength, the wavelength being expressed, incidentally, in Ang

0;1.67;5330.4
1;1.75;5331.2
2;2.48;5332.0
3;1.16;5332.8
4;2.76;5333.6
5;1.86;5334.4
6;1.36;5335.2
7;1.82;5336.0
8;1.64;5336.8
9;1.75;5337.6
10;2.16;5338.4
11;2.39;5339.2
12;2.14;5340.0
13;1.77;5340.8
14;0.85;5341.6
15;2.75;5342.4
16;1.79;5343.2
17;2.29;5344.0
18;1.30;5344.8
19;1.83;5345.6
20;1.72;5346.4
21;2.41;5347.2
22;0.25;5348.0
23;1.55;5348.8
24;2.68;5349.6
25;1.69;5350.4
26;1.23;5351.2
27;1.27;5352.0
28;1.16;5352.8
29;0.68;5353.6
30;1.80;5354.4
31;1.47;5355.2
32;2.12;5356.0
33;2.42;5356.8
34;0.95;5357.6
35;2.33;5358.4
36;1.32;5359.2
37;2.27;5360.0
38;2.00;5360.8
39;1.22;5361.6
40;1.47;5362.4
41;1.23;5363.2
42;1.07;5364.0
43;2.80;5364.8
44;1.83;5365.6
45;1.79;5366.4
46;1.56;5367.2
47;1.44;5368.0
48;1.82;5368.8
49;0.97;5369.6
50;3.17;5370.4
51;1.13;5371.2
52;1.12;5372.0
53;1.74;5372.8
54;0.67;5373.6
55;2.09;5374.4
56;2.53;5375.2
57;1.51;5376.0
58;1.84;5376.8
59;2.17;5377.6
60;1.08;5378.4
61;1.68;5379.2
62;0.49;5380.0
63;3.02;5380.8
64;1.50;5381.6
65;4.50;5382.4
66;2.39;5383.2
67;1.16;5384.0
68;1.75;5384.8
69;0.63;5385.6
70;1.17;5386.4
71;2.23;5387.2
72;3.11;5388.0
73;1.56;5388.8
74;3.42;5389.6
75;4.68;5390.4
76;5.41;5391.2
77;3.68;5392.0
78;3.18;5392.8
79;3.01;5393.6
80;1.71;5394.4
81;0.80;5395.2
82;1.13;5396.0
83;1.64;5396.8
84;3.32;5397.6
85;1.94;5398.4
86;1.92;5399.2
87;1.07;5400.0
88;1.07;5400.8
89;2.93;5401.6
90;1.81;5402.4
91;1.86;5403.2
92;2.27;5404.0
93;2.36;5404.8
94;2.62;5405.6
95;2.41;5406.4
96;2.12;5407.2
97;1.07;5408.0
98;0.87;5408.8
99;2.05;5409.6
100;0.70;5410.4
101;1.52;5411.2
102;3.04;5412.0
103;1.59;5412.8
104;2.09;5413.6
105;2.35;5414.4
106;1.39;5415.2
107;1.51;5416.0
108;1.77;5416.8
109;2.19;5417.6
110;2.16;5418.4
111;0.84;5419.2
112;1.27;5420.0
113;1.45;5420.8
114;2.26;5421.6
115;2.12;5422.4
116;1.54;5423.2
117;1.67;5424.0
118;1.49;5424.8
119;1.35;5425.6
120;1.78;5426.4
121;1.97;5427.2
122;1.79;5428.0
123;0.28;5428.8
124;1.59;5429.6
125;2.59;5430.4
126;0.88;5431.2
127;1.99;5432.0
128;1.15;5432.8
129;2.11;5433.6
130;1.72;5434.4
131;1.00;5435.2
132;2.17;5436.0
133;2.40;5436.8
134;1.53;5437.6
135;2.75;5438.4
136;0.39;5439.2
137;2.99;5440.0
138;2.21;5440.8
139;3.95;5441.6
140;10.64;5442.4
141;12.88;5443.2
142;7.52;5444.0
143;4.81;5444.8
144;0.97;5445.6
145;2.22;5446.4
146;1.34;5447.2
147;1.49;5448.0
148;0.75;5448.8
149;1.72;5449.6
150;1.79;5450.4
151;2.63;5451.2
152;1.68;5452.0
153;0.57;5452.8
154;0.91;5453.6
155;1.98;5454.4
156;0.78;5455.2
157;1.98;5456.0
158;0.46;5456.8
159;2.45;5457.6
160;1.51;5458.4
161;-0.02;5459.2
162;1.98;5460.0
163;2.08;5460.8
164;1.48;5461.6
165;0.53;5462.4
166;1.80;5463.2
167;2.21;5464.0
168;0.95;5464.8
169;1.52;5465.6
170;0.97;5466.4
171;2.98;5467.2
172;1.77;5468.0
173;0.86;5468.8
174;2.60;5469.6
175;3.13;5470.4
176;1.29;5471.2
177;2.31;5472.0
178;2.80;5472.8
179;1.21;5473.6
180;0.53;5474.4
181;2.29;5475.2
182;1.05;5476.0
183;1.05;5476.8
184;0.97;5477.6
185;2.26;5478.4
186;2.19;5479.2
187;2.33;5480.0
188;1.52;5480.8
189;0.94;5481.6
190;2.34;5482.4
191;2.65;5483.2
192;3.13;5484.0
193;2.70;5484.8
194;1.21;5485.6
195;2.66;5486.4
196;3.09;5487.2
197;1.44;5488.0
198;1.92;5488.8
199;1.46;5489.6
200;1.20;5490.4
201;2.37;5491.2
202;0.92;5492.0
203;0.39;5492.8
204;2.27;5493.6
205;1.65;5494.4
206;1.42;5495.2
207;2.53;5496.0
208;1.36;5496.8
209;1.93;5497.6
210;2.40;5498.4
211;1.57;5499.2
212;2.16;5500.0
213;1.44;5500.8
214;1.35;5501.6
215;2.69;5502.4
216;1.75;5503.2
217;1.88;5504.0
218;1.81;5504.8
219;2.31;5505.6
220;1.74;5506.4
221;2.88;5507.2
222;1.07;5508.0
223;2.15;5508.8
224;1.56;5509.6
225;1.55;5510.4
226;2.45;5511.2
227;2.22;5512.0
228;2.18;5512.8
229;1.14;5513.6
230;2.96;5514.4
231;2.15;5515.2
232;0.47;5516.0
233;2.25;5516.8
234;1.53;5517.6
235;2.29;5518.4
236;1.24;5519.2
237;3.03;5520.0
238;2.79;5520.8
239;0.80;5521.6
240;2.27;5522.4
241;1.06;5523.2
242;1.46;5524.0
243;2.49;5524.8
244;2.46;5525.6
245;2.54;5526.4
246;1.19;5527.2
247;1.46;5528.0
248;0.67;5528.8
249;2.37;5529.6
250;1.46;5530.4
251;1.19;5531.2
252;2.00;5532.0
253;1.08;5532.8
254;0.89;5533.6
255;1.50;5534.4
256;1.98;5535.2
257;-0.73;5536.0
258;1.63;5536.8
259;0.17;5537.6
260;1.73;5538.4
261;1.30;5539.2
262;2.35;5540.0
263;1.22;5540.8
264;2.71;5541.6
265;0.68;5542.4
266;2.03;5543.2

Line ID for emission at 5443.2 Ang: [O III]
